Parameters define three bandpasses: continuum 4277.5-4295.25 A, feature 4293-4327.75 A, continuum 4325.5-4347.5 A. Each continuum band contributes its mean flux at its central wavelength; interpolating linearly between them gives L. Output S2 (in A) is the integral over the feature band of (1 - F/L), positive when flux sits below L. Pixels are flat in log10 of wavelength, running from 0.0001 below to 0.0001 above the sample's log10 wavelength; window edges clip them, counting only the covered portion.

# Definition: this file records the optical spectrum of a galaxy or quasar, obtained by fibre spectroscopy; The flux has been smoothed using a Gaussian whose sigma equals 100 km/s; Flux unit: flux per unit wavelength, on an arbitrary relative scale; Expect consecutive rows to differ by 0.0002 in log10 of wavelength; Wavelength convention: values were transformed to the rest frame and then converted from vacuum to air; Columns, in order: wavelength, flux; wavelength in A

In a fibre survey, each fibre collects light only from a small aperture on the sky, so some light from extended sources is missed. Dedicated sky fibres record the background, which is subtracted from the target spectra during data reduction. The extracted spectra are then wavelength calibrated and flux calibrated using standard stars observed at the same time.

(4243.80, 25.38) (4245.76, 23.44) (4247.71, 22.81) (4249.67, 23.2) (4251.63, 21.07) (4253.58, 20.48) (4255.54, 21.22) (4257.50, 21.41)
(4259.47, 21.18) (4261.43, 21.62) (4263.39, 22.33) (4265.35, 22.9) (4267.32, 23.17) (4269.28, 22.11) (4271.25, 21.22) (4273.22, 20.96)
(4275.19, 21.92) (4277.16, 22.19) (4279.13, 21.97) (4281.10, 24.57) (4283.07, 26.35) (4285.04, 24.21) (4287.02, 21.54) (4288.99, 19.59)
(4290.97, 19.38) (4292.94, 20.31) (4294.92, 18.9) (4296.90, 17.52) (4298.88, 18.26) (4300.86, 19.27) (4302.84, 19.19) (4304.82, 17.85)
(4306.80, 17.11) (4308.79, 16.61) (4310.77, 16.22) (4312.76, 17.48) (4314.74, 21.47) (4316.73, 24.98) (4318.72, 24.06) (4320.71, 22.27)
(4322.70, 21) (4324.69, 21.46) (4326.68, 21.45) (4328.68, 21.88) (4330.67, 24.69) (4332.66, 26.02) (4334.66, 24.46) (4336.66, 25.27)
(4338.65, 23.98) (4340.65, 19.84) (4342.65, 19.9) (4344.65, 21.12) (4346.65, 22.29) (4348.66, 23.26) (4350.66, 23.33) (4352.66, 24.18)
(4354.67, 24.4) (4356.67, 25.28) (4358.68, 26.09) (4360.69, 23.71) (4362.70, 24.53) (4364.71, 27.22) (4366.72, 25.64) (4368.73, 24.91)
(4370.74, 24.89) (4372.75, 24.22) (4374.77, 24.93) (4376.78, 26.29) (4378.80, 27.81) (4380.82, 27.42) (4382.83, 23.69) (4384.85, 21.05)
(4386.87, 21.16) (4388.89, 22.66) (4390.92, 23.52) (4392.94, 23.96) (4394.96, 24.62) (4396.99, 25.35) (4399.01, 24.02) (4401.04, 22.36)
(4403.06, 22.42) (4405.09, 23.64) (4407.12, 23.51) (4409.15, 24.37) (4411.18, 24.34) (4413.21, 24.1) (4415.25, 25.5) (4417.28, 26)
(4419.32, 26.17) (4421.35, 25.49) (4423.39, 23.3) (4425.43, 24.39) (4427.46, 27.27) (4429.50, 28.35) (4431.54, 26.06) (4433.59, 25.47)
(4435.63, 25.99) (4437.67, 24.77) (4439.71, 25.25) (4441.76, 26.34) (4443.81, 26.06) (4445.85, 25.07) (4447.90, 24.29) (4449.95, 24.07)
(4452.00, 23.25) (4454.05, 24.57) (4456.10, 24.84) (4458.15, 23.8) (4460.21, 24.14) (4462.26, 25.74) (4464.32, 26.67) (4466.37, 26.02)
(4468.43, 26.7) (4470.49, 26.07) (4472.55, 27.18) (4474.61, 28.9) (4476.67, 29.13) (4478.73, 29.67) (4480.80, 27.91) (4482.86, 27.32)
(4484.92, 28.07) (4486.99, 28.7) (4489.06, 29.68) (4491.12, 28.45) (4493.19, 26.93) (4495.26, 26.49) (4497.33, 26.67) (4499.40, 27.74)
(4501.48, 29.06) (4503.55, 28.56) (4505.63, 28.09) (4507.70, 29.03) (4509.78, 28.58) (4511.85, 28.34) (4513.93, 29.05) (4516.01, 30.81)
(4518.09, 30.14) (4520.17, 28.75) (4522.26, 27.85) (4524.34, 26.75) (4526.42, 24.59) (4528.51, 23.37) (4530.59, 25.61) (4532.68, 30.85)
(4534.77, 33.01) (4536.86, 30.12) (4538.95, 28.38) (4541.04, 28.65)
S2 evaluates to 4.1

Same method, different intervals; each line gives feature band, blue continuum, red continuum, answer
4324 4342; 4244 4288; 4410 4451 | 0.3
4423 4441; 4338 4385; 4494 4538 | 0.2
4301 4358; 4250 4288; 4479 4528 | 4.7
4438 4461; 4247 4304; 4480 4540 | 1.5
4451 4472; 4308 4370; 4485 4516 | 1.4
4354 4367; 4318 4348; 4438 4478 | -1.1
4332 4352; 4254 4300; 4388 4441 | 0.1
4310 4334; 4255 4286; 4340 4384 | 1.6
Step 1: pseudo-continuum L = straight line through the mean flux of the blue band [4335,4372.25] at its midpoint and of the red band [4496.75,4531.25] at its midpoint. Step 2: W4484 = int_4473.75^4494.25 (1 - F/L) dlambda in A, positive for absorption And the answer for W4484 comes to -1.0 A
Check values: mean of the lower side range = 23.9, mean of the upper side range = 27.9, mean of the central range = 28.5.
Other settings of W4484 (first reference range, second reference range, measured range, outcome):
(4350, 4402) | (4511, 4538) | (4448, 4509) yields 0.5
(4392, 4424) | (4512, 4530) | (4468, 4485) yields -1.0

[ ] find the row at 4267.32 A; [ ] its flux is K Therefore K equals 23.17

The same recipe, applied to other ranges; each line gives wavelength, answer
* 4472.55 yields 27.18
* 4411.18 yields 24.34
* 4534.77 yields 33.01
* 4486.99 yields 28.7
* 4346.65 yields 22.29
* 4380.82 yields 27.42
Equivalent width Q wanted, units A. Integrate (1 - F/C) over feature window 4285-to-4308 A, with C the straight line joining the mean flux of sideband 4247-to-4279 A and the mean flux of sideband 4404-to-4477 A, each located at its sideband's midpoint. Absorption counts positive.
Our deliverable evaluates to 3.4 A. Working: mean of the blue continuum 21.9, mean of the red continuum 25.4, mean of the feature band 19.2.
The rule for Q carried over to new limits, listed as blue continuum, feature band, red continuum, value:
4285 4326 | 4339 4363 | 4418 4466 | -1.6 A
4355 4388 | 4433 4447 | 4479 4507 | 0.6 A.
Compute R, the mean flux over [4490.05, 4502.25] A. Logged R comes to 27.5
